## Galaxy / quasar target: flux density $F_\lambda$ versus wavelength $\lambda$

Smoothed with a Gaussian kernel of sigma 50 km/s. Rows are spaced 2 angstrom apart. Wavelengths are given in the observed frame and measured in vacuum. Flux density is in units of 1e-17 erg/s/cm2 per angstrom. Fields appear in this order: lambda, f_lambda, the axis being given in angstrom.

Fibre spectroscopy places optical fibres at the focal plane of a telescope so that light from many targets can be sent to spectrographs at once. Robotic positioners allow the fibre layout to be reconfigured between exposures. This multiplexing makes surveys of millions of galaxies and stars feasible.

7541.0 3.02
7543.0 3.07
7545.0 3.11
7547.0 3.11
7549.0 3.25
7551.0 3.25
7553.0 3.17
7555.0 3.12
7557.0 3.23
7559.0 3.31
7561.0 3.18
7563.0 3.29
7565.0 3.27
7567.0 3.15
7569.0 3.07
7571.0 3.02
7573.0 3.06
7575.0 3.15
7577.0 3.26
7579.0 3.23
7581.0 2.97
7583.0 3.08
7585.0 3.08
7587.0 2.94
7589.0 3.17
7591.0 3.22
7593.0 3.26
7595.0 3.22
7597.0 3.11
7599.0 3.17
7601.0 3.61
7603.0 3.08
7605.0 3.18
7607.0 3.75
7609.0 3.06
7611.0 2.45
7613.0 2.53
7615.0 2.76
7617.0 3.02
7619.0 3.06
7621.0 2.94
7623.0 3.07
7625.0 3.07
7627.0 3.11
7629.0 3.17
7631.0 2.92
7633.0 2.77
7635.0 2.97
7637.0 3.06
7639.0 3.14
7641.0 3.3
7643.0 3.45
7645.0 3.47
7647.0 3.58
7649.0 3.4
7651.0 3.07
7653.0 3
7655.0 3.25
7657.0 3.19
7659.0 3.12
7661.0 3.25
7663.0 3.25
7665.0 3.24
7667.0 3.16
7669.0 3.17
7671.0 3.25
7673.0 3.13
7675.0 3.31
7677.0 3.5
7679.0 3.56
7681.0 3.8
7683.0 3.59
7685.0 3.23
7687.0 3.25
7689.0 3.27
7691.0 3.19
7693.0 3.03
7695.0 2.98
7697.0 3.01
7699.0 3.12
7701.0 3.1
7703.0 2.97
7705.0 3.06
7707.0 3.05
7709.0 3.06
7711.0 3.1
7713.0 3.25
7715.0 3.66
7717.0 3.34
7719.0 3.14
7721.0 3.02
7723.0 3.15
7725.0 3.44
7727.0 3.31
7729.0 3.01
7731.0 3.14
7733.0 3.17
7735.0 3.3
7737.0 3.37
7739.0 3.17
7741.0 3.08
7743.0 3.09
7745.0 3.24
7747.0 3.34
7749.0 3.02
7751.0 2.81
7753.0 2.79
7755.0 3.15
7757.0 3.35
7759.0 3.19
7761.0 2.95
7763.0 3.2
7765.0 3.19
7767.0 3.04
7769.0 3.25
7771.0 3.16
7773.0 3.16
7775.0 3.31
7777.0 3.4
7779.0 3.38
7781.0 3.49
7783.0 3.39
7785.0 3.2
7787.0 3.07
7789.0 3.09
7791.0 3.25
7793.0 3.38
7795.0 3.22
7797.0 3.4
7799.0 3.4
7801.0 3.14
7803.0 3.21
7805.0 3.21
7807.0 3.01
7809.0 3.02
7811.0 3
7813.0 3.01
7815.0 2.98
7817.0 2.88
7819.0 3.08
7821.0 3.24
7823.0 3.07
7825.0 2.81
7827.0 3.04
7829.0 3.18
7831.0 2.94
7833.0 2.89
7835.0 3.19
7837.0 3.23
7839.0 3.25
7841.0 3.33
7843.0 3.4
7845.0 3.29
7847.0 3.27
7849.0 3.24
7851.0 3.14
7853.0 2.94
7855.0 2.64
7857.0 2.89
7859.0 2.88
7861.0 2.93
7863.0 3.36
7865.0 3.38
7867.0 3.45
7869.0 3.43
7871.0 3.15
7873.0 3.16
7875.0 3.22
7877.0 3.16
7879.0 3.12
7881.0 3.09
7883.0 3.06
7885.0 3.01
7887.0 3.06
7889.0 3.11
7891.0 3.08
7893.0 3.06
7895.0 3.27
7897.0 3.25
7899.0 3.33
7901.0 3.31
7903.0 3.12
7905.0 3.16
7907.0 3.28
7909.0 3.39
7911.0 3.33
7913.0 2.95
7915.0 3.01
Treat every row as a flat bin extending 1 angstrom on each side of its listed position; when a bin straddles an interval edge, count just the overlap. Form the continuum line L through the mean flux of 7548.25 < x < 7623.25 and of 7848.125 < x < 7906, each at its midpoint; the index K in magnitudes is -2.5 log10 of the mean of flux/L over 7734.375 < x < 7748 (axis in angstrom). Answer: -0.032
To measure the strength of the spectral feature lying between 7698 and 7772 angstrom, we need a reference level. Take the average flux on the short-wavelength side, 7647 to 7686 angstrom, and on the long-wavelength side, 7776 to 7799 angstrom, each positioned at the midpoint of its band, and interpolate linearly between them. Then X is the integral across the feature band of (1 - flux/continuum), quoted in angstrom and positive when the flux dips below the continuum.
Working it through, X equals 3.20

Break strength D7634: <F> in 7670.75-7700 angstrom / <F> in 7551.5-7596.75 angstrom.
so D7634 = 1.0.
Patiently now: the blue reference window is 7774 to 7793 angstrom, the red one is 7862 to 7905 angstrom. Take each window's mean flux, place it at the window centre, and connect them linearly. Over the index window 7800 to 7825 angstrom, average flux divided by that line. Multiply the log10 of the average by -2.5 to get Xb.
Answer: 0.07 mag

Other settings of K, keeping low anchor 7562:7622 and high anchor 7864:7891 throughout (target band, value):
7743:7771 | 0.01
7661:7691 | -0.07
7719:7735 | -0.01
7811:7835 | 0.05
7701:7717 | -0.01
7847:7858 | 0.06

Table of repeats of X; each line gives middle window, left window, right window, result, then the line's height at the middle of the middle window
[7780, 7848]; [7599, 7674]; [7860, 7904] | 0.2 angstrom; 3.17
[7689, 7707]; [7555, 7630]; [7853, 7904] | 0.3 angstrom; 3.12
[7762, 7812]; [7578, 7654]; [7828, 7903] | -1.3 angstrom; 3.14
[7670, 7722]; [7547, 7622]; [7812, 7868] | -1.9 angstrom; 3.12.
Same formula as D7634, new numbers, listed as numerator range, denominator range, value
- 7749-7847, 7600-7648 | 1.02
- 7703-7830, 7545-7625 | 1.01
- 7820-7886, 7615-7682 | 0.98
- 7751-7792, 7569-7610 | 1.00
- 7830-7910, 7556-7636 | 1.02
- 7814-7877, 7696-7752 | 0.99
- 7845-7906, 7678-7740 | 0.98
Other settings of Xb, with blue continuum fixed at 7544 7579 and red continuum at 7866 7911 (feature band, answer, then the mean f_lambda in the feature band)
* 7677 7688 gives -0.10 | 3.49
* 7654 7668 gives -0.01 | 3.21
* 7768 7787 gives -0.03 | 3.29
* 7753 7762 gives 0.02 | 3.12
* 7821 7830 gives 0.05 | 3.05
